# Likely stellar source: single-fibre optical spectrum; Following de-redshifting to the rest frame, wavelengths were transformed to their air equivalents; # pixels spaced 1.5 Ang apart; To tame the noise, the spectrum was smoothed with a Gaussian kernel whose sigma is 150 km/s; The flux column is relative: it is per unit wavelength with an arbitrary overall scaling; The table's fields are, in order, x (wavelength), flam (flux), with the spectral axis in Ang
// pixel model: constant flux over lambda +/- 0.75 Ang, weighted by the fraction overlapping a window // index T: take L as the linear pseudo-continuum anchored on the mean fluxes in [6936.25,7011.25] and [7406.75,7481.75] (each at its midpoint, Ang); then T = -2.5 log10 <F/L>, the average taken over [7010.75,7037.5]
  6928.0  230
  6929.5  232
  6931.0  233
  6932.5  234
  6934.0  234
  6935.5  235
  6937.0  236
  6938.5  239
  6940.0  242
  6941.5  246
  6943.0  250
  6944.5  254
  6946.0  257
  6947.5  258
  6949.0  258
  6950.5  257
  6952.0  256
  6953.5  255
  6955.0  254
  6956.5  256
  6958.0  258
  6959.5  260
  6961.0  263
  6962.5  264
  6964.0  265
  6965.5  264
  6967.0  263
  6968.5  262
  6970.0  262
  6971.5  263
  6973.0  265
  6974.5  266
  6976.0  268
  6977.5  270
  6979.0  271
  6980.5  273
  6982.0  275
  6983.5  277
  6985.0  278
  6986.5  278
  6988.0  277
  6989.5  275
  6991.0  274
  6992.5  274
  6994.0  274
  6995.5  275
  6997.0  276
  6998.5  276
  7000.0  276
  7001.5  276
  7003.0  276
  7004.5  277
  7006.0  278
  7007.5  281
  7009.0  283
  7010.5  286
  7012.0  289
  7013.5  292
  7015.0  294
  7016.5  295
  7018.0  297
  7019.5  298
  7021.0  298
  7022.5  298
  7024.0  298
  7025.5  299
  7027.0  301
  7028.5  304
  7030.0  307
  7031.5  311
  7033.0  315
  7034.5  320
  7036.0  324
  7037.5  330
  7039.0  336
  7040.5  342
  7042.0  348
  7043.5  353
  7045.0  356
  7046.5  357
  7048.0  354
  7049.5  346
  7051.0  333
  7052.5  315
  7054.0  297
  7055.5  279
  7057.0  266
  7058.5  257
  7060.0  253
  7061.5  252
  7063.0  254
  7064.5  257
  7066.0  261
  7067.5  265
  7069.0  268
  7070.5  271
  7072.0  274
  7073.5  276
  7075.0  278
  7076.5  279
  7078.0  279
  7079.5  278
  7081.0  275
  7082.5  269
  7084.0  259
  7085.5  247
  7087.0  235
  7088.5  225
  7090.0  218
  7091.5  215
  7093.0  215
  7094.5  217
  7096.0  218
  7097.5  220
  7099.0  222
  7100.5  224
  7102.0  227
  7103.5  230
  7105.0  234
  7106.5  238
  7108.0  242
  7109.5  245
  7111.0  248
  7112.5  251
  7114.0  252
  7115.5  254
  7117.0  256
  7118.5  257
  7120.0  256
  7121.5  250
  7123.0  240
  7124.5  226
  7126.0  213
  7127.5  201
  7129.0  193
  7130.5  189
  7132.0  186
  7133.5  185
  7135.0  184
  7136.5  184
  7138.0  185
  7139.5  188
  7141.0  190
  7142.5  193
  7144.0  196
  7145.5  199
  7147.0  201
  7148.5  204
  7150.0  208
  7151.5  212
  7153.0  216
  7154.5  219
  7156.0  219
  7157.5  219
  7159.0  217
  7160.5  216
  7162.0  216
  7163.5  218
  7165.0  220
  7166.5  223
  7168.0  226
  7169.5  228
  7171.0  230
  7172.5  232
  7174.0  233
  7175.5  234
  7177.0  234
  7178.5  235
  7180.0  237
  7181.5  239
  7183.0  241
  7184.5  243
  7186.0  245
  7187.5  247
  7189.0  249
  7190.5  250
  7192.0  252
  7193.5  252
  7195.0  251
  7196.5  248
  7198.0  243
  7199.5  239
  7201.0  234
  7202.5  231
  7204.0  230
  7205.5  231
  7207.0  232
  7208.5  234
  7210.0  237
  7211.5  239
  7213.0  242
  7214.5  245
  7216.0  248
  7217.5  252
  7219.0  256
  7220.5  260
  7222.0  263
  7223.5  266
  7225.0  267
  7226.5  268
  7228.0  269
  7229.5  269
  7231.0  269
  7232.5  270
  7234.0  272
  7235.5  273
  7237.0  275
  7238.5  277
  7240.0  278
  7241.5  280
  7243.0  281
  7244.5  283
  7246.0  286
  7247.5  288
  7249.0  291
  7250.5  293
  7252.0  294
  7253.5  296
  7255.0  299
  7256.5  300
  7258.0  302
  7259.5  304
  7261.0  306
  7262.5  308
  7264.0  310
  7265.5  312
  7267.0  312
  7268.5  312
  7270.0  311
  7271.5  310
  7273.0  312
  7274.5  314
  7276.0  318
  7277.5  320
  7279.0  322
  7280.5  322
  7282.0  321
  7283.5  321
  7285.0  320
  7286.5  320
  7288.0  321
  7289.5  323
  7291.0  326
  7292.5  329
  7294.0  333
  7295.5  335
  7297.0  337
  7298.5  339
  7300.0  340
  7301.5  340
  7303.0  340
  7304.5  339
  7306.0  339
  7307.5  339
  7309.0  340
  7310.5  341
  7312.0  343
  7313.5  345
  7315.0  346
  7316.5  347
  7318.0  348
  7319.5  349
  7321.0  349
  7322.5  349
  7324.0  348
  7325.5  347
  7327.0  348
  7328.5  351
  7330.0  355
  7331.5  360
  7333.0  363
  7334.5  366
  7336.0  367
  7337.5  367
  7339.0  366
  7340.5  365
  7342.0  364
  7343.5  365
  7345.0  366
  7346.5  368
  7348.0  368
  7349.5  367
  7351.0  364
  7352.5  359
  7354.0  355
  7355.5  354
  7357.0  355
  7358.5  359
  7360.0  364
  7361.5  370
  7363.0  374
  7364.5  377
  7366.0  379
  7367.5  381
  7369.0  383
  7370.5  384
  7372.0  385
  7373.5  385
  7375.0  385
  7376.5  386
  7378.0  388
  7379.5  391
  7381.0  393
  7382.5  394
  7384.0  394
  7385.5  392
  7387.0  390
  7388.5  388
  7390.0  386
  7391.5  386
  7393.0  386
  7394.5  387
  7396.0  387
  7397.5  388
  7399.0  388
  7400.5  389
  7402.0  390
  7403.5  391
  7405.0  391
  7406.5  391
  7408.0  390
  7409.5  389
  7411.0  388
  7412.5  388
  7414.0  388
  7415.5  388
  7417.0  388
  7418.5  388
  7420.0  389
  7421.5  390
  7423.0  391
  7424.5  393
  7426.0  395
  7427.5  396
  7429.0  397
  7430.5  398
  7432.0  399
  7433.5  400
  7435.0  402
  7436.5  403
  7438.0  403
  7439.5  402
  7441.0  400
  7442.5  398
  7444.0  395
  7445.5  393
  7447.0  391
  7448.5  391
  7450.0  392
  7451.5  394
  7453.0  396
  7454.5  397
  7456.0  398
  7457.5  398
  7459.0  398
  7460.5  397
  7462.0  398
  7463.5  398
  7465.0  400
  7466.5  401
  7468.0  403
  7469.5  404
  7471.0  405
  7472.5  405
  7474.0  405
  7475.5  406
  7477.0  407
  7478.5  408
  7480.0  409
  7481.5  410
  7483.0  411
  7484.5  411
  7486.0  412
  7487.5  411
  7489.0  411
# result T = -0.08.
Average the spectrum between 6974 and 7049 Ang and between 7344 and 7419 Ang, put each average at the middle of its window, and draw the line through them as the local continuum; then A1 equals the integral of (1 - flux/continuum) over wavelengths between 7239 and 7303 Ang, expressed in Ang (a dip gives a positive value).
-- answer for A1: 8.0 Ang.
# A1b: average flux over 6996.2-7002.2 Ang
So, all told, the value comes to 276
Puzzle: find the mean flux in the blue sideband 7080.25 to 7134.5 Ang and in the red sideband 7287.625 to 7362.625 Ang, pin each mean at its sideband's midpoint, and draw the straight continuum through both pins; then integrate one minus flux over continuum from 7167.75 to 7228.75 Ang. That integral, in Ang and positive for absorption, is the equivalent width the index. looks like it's 8.1 Ang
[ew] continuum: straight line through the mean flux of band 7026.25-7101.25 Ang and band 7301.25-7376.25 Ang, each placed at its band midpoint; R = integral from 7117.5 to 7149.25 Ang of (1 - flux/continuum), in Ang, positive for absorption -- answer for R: 10.0 Ang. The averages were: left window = 281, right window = 360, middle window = 206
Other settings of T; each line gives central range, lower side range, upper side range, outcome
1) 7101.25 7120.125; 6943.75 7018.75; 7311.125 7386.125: 0.24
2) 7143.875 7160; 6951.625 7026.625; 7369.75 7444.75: 0.46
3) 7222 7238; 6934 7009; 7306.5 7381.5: 0.23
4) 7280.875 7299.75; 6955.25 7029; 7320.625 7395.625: 0.09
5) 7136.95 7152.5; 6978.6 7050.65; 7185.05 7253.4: 0.35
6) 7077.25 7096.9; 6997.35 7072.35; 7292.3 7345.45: 0.26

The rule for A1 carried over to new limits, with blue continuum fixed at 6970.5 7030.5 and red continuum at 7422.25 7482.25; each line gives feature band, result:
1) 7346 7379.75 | 0.3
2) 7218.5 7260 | 7.8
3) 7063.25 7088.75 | 3.1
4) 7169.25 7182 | 3.7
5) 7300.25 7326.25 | 1.4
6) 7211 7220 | 2.4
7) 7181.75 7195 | 3.3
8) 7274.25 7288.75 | 1.4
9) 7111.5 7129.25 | 4.2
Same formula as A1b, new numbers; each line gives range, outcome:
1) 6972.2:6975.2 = 265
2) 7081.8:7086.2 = 258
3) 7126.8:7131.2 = 194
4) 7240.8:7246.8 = 283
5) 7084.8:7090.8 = 231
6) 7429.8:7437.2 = 400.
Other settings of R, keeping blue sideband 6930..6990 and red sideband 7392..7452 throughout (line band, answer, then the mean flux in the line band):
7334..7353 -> 0.2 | 366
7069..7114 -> 7.7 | 246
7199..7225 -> 6.9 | 244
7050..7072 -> 1.0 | 274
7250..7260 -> 1.3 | 298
